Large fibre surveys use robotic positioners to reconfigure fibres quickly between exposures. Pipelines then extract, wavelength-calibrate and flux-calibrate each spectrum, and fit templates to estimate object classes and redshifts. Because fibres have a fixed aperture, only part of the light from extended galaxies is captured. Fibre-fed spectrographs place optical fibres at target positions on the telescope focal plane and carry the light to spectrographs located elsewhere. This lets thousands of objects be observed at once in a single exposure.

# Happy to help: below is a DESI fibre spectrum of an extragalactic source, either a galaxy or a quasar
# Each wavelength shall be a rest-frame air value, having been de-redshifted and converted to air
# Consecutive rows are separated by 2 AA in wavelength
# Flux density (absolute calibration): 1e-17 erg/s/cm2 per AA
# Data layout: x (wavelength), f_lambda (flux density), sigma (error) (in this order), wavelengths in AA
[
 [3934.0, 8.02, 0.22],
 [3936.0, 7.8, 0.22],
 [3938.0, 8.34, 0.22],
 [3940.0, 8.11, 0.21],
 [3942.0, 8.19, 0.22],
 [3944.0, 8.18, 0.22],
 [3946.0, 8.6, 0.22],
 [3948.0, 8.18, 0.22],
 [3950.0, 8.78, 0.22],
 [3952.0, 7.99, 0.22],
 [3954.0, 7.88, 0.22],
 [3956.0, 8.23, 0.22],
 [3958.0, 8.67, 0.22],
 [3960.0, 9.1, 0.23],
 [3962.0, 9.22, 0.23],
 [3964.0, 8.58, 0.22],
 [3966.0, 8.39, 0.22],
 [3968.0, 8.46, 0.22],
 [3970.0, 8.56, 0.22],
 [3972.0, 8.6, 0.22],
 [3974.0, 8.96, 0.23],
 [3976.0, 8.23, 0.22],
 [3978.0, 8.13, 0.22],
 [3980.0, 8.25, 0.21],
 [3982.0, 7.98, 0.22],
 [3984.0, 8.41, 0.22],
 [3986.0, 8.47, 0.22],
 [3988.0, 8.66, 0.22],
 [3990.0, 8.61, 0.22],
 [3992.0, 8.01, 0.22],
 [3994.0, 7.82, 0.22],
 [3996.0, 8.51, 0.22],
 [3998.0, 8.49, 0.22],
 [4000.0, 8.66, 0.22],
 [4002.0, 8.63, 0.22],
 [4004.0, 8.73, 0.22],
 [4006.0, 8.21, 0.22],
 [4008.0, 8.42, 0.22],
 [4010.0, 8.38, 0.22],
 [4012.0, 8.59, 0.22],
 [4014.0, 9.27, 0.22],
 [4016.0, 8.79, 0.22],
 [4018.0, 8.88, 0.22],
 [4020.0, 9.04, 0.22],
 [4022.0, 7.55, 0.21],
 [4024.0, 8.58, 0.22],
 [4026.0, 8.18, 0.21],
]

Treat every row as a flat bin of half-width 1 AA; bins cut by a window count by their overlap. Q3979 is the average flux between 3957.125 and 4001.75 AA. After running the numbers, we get 8.49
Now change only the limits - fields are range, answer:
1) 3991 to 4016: 8.49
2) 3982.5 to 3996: 8.33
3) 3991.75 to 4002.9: 8.37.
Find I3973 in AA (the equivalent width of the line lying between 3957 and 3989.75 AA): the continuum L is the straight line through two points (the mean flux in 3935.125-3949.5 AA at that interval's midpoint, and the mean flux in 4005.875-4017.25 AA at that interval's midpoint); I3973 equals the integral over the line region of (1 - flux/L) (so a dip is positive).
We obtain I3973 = -0.5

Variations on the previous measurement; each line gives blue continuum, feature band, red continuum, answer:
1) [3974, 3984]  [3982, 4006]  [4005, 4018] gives 0.0 AA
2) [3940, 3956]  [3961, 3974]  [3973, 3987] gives -0.6 AA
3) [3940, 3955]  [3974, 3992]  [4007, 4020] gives 0.3 AA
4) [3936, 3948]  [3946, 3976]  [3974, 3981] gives -0.9 AA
